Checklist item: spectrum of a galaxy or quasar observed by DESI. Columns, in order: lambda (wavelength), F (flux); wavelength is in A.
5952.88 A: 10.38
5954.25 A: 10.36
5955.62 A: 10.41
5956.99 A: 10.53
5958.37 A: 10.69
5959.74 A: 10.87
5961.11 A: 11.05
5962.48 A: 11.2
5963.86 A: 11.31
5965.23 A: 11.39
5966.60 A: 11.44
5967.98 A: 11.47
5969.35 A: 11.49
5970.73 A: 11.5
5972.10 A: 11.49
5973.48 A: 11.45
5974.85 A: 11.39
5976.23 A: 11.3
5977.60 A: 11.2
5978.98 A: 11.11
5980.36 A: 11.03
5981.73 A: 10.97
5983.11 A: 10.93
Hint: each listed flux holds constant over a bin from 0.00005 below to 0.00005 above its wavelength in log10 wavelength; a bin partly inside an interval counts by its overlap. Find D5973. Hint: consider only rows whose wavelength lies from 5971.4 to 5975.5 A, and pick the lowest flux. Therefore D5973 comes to 11.39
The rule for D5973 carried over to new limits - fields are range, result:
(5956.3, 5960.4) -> 10.53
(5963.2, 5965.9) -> 11.31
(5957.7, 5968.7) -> 10.69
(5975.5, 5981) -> 11.03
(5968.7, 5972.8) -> 11.49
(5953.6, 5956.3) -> 10.36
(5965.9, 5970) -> 11.44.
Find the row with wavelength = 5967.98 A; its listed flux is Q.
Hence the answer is 11.47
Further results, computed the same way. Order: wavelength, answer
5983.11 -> 10.93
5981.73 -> 10.97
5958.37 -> 10.69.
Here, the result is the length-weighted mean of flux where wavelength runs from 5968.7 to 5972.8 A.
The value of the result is 11.5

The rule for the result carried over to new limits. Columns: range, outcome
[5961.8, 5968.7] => 11.4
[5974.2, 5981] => 11.2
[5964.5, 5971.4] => 11.5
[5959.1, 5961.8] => 11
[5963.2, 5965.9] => 11.4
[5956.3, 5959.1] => 10.6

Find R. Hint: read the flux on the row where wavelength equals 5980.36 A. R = 11.03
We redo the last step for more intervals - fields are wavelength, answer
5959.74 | 10.87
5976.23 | 11.3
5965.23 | 11.39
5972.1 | 11.49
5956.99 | 10.53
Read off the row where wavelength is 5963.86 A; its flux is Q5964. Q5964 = 11.31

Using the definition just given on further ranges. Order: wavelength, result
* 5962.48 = 11.2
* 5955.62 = 10.41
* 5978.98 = 11.11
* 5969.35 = 11.49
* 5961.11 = 11.05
